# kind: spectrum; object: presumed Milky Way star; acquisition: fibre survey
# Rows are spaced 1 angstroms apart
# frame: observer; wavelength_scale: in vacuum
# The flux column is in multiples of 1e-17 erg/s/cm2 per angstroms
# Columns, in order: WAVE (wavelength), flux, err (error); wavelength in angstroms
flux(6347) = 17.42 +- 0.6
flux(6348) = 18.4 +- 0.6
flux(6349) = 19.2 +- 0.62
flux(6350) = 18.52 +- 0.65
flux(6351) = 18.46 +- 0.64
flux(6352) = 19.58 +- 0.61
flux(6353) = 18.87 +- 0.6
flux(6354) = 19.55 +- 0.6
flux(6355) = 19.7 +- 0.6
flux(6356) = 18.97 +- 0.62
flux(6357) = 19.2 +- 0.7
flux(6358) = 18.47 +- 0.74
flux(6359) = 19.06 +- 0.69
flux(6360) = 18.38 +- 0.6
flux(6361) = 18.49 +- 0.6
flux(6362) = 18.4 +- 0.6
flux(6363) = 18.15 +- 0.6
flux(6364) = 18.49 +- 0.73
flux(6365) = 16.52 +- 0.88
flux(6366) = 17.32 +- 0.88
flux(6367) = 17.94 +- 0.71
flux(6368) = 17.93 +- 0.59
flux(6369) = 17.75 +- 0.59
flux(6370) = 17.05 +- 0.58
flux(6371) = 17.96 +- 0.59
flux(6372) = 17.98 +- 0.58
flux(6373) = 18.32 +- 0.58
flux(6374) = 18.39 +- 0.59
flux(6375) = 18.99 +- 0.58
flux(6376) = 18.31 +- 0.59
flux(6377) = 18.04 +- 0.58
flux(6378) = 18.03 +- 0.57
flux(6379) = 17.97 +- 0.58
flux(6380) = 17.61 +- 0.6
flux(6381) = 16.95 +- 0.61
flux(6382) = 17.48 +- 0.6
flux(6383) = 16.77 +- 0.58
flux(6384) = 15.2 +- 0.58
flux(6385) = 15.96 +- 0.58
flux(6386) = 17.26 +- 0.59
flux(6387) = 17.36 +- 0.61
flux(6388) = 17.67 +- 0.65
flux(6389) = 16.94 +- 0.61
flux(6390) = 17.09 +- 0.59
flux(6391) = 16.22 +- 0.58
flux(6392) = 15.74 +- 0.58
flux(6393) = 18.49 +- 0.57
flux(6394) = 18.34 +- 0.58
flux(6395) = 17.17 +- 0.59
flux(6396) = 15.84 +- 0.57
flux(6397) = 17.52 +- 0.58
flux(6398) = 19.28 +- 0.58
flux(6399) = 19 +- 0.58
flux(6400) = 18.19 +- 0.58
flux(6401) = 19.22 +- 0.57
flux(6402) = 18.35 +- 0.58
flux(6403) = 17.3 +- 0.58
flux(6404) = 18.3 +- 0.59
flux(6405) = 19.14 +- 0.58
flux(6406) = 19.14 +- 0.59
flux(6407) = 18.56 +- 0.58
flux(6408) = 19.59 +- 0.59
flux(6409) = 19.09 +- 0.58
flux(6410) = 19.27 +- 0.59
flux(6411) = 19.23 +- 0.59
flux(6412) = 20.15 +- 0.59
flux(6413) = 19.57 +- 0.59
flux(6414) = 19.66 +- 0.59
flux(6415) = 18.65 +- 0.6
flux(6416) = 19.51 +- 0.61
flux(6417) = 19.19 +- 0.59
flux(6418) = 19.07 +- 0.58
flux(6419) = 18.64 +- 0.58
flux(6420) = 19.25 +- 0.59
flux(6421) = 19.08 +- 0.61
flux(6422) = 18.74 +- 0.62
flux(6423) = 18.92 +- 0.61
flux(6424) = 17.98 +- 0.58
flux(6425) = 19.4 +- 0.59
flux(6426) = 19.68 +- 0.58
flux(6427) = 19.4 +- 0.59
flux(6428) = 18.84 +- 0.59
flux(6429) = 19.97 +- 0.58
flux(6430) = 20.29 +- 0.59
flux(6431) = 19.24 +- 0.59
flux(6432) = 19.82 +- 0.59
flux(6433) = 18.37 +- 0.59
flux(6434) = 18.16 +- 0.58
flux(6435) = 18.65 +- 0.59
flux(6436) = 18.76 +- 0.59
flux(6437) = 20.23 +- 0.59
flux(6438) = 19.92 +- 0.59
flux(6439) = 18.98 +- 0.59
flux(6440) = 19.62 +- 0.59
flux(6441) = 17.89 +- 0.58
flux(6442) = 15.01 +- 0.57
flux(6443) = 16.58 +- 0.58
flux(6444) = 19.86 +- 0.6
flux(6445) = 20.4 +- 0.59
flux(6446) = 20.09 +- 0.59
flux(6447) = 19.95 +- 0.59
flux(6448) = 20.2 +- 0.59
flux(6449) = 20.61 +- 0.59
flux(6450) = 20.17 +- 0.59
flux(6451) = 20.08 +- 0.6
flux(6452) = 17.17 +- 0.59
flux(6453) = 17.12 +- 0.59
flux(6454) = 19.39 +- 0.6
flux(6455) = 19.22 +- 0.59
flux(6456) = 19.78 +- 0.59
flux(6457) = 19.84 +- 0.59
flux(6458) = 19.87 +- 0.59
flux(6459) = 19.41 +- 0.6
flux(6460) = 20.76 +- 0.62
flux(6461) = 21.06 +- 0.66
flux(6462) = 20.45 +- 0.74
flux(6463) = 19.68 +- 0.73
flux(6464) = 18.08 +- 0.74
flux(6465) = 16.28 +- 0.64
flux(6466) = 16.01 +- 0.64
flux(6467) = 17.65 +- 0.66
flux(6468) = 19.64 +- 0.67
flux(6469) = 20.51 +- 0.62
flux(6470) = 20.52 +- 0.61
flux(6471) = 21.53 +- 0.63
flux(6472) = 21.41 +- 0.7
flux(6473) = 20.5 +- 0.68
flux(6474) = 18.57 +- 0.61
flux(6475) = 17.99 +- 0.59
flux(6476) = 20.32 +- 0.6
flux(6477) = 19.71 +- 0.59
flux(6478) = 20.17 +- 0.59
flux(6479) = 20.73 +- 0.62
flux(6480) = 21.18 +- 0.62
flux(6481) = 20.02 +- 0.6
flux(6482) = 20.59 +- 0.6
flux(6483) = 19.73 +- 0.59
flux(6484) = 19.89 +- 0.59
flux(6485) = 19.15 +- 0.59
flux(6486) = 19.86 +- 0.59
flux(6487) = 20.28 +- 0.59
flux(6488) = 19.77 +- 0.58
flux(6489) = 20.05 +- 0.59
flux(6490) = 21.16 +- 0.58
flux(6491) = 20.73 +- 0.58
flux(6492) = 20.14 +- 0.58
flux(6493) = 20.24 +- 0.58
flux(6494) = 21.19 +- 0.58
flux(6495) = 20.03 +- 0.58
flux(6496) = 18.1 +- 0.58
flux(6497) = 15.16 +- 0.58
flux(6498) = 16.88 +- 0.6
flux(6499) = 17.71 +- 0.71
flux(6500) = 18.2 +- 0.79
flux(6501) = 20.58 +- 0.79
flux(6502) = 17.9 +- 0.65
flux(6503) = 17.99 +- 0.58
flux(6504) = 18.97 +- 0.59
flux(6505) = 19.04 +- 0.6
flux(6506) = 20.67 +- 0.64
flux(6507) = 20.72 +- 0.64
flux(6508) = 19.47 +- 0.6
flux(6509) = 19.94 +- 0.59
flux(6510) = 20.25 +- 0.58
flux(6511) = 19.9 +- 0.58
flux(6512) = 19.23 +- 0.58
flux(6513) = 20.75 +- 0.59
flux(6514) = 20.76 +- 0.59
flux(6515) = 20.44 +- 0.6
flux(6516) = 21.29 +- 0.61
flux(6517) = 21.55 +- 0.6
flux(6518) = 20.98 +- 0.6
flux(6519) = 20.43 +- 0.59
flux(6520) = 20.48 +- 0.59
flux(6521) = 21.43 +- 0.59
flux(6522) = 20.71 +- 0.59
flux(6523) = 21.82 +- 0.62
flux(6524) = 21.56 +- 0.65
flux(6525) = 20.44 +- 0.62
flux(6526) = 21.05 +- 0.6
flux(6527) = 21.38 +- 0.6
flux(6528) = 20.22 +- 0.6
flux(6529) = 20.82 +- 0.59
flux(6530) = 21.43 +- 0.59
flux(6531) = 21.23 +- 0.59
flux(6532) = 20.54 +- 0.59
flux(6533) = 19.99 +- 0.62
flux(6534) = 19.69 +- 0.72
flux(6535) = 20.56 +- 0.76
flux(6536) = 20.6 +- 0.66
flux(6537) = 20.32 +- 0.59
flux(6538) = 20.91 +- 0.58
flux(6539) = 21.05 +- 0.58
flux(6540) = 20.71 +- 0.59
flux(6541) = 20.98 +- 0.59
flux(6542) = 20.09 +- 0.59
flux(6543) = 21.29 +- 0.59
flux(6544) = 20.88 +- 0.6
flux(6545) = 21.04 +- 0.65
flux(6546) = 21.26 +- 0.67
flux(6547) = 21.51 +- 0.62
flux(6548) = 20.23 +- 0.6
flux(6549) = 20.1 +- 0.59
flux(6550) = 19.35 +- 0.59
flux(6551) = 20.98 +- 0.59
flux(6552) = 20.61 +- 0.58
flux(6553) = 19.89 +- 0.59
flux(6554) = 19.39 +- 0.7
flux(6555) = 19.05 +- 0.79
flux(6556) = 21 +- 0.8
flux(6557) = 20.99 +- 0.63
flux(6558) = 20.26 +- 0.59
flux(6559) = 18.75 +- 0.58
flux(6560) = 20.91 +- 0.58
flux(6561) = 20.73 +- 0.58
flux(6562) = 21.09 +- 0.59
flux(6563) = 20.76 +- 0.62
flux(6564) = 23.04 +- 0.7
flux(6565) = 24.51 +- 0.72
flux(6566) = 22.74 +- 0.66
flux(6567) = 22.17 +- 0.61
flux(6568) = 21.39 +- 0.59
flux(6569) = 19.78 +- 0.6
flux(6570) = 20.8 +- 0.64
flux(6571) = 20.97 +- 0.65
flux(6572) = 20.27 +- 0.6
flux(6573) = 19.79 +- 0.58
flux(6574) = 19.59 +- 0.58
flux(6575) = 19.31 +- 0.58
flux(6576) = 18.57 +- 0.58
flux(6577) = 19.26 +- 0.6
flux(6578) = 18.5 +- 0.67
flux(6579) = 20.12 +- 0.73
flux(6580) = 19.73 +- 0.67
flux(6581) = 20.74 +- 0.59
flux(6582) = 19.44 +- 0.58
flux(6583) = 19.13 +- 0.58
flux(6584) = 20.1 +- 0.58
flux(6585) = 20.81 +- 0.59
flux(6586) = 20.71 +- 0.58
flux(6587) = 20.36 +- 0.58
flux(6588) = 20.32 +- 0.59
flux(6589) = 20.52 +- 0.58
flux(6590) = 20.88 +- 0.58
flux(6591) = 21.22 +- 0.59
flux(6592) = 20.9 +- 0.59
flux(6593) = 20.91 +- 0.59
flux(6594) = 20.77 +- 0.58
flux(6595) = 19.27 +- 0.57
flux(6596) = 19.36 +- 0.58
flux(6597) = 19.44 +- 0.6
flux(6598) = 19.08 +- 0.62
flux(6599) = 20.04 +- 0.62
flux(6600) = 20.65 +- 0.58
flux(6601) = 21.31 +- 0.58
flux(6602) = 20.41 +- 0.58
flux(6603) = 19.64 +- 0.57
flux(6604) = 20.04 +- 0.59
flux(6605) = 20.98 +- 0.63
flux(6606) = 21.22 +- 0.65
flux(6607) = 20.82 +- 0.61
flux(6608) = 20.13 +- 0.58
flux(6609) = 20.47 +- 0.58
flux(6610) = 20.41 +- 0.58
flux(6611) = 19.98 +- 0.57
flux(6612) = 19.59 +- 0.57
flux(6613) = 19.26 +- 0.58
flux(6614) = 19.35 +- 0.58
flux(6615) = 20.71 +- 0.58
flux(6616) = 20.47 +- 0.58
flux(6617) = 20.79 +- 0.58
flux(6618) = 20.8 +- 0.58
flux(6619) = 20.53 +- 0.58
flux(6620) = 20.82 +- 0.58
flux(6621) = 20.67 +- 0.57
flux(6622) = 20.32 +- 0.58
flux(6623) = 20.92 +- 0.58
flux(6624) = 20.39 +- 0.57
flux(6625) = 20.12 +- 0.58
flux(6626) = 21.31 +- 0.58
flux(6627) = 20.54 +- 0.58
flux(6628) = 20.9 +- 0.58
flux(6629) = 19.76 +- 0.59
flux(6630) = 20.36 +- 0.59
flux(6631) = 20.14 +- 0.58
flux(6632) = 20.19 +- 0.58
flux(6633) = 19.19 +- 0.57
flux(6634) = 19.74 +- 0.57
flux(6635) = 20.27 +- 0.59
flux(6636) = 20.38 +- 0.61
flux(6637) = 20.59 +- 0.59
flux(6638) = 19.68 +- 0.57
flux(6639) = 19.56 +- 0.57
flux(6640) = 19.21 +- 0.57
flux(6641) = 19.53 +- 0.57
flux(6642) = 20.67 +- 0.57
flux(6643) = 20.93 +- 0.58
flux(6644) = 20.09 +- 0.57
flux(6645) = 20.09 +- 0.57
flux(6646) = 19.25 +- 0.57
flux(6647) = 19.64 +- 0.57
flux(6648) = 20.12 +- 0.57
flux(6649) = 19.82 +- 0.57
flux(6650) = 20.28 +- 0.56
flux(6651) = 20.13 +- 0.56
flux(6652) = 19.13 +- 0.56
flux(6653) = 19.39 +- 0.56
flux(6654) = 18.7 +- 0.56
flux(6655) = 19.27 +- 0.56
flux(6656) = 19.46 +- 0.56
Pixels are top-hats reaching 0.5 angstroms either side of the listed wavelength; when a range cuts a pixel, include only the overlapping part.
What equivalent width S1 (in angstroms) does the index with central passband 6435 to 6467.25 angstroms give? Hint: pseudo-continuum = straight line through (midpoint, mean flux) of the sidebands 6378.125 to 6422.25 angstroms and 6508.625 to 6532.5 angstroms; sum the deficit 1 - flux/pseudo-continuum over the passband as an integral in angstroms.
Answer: 0.3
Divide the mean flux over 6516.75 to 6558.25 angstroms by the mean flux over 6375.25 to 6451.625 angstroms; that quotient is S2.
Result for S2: 1.1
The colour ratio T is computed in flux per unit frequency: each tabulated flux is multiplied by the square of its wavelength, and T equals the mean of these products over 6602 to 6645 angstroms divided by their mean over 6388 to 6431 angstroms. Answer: 1.16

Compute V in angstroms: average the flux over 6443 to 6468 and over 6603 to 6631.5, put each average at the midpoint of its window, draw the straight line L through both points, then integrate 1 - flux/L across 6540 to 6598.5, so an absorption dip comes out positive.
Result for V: -1.1 angstroms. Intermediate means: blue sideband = 19.2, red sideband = 20.4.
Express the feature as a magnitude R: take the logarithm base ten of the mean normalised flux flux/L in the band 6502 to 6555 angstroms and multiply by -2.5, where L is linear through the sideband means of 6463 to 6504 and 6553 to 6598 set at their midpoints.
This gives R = -0.03 mag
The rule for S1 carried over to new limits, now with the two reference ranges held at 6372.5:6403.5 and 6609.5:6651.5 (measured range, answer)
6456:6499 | -2.5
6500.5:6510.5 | -0.4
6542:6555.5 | -0.8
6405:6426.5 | -1.5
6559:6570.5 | -1.2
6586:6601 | -0.4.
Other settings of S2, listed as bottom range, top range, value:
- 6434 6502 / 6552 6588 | 1.05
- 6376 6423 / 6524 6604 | 1.13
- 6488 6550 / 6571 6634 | 1.00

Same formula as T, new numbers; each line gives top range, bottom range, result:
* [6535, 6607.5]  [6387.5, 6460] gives 1.14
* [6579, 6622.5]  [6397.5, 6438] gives 1.13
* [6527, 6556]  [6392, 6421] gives 1.15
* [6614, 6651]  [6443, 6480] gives 1.09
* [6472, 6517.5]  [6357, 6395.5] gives 1.16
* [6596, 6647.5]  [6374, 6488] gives 1.13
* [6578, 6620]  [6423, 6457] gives 1.11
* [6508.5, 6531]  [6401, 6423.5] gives 1.13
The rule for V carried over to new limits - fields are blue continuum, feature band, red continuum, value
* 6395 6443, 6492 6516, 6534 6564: 0.7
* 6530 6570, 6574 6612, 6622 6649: 0.6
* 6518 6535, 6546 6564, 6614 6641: 0.2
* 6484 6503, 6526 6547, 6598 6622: -1.2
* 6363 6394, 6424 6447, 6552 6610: -0.9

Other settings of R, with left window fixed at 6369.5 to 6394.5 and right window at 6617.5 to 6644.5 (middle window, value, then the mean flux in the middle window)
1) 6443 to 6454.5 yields -0.070 mag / 19.4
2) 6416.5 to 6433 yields -0.074 mag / 19.2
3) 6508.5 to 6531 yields -0.096 mag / 20.8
